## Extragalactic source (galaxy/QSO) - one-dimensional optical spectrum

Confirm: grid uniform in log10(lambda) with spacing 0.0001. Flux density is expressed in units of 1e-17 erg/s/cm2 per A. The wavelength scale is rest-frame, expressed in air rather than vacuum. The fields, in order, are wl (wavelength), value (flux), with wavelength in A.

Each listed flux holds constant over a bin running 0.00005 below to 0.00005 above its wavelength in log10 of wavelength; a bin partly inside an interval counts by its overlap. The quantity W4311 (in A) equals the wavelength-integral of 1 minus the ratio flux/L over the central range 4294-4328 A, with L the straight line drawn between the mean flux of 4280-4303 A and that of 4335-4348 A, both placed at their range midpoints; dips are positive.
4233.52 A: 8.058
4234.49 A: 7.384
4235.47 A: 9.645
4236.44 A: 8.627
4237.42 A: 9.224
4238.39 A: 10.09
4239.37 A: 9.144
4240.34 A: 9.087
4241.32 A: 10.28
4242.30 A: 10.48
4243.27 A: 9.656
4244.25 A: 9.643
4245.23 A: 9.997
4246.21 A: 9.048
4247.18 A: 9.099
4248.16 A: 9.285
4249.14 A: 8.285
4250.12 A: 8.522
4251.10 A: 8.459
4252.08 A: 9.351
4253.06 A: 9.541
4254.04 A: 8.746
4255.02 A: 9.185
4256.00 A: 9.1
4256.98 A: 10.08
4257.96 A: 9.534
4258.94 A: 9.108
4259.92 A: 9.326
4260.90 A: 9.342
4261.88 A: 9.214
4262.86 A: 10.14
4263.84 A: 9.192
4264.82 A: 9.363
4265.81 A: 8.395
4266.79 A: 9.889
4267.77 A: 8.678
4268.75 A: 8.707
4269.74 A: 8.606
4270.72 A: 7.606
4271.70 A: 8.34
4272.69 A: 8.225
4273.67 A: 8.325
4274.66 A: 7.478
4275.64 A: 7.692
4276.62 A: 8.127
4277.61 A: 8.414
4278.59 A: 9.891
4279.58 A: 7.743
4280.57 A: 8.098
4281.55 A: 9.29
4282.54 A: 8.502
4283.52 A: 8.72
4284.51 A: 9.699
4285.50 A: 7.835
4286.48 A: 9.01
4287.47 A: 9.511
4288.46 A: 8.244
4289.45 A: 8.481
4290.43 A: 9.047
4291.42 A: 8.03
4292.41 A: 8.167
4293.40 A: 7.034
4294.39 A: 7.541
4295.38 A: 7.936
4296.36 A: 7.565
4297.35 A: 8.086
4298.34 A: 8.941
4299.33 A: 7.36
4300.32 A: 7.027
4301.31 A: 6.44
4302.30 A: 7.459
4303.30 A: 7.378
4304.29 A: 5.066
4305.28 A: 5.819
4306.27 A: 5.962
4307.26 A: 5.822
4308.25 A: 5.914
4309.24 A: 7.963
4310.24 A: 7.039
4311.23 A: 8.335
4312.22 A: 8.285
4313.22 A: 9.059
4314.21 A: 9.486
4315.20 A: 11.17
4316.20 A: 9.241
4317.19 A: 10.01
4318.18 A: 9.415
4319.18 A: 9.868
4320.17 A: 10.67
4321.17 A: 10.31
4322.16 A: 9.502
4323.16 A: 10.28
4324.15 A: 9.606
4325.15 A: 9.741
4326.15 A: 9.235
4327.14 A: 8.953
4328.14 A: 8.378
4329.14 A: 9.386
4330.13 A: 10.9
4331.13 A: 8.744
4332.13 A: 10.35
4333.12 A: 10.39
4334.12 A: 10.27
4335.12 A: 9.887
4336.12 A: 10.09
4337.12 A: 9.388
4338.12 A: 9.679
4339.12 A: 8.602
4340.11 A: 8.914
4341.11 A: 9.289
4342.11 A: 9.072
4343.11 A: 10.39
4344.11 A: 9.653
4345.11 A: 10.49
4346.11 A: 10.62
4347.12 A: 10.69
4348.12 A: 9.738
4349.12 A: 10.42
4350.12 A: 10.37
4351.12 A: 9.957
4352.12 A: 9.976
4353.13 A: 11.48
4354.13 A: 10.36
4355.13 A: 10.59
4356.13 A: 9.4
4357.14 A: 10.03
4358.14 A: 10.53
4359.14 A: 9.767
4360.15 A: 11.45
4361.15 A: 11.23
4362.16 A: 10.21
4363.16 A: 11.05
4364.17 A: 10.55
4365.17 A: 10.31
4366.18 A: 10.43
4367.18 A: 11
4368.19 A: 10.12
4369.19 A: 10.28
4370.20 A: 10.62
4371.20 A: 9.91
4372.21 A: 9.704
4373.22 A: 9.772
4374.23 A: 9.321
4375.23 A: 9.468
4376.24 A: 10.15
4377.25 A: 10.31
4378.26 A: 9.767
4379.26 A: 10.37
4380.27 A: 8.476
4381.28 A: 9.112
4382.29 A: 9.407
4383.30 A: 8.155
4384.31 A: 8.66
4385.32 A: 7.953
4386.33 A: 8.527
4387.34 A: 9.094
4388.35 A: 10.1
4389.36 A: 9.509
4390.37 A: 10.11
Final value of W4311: 1.9 A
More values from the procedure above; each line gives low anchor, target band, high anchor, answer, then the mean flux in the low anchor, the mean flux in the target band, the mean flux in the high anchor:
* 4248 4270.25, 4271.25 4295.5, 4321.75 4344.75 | 2.4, 9.13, 8.38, 9.6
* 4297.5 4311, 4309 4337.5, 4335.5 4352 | -4.4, 6.85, 9.53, 9.84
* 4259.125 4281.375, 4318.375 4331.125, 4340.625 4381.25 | -0.1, 8.69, 9.69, 10.2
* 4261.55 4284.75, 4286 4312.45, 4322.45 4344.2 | 4.5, 8.67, 7.53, 9.6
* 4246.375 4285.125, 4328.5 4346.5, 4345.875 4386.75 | -0.2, 8.85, 9.77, 10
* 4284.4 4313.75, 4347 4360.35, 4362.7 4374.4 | -0.8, 7.64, 10.3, 10.3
